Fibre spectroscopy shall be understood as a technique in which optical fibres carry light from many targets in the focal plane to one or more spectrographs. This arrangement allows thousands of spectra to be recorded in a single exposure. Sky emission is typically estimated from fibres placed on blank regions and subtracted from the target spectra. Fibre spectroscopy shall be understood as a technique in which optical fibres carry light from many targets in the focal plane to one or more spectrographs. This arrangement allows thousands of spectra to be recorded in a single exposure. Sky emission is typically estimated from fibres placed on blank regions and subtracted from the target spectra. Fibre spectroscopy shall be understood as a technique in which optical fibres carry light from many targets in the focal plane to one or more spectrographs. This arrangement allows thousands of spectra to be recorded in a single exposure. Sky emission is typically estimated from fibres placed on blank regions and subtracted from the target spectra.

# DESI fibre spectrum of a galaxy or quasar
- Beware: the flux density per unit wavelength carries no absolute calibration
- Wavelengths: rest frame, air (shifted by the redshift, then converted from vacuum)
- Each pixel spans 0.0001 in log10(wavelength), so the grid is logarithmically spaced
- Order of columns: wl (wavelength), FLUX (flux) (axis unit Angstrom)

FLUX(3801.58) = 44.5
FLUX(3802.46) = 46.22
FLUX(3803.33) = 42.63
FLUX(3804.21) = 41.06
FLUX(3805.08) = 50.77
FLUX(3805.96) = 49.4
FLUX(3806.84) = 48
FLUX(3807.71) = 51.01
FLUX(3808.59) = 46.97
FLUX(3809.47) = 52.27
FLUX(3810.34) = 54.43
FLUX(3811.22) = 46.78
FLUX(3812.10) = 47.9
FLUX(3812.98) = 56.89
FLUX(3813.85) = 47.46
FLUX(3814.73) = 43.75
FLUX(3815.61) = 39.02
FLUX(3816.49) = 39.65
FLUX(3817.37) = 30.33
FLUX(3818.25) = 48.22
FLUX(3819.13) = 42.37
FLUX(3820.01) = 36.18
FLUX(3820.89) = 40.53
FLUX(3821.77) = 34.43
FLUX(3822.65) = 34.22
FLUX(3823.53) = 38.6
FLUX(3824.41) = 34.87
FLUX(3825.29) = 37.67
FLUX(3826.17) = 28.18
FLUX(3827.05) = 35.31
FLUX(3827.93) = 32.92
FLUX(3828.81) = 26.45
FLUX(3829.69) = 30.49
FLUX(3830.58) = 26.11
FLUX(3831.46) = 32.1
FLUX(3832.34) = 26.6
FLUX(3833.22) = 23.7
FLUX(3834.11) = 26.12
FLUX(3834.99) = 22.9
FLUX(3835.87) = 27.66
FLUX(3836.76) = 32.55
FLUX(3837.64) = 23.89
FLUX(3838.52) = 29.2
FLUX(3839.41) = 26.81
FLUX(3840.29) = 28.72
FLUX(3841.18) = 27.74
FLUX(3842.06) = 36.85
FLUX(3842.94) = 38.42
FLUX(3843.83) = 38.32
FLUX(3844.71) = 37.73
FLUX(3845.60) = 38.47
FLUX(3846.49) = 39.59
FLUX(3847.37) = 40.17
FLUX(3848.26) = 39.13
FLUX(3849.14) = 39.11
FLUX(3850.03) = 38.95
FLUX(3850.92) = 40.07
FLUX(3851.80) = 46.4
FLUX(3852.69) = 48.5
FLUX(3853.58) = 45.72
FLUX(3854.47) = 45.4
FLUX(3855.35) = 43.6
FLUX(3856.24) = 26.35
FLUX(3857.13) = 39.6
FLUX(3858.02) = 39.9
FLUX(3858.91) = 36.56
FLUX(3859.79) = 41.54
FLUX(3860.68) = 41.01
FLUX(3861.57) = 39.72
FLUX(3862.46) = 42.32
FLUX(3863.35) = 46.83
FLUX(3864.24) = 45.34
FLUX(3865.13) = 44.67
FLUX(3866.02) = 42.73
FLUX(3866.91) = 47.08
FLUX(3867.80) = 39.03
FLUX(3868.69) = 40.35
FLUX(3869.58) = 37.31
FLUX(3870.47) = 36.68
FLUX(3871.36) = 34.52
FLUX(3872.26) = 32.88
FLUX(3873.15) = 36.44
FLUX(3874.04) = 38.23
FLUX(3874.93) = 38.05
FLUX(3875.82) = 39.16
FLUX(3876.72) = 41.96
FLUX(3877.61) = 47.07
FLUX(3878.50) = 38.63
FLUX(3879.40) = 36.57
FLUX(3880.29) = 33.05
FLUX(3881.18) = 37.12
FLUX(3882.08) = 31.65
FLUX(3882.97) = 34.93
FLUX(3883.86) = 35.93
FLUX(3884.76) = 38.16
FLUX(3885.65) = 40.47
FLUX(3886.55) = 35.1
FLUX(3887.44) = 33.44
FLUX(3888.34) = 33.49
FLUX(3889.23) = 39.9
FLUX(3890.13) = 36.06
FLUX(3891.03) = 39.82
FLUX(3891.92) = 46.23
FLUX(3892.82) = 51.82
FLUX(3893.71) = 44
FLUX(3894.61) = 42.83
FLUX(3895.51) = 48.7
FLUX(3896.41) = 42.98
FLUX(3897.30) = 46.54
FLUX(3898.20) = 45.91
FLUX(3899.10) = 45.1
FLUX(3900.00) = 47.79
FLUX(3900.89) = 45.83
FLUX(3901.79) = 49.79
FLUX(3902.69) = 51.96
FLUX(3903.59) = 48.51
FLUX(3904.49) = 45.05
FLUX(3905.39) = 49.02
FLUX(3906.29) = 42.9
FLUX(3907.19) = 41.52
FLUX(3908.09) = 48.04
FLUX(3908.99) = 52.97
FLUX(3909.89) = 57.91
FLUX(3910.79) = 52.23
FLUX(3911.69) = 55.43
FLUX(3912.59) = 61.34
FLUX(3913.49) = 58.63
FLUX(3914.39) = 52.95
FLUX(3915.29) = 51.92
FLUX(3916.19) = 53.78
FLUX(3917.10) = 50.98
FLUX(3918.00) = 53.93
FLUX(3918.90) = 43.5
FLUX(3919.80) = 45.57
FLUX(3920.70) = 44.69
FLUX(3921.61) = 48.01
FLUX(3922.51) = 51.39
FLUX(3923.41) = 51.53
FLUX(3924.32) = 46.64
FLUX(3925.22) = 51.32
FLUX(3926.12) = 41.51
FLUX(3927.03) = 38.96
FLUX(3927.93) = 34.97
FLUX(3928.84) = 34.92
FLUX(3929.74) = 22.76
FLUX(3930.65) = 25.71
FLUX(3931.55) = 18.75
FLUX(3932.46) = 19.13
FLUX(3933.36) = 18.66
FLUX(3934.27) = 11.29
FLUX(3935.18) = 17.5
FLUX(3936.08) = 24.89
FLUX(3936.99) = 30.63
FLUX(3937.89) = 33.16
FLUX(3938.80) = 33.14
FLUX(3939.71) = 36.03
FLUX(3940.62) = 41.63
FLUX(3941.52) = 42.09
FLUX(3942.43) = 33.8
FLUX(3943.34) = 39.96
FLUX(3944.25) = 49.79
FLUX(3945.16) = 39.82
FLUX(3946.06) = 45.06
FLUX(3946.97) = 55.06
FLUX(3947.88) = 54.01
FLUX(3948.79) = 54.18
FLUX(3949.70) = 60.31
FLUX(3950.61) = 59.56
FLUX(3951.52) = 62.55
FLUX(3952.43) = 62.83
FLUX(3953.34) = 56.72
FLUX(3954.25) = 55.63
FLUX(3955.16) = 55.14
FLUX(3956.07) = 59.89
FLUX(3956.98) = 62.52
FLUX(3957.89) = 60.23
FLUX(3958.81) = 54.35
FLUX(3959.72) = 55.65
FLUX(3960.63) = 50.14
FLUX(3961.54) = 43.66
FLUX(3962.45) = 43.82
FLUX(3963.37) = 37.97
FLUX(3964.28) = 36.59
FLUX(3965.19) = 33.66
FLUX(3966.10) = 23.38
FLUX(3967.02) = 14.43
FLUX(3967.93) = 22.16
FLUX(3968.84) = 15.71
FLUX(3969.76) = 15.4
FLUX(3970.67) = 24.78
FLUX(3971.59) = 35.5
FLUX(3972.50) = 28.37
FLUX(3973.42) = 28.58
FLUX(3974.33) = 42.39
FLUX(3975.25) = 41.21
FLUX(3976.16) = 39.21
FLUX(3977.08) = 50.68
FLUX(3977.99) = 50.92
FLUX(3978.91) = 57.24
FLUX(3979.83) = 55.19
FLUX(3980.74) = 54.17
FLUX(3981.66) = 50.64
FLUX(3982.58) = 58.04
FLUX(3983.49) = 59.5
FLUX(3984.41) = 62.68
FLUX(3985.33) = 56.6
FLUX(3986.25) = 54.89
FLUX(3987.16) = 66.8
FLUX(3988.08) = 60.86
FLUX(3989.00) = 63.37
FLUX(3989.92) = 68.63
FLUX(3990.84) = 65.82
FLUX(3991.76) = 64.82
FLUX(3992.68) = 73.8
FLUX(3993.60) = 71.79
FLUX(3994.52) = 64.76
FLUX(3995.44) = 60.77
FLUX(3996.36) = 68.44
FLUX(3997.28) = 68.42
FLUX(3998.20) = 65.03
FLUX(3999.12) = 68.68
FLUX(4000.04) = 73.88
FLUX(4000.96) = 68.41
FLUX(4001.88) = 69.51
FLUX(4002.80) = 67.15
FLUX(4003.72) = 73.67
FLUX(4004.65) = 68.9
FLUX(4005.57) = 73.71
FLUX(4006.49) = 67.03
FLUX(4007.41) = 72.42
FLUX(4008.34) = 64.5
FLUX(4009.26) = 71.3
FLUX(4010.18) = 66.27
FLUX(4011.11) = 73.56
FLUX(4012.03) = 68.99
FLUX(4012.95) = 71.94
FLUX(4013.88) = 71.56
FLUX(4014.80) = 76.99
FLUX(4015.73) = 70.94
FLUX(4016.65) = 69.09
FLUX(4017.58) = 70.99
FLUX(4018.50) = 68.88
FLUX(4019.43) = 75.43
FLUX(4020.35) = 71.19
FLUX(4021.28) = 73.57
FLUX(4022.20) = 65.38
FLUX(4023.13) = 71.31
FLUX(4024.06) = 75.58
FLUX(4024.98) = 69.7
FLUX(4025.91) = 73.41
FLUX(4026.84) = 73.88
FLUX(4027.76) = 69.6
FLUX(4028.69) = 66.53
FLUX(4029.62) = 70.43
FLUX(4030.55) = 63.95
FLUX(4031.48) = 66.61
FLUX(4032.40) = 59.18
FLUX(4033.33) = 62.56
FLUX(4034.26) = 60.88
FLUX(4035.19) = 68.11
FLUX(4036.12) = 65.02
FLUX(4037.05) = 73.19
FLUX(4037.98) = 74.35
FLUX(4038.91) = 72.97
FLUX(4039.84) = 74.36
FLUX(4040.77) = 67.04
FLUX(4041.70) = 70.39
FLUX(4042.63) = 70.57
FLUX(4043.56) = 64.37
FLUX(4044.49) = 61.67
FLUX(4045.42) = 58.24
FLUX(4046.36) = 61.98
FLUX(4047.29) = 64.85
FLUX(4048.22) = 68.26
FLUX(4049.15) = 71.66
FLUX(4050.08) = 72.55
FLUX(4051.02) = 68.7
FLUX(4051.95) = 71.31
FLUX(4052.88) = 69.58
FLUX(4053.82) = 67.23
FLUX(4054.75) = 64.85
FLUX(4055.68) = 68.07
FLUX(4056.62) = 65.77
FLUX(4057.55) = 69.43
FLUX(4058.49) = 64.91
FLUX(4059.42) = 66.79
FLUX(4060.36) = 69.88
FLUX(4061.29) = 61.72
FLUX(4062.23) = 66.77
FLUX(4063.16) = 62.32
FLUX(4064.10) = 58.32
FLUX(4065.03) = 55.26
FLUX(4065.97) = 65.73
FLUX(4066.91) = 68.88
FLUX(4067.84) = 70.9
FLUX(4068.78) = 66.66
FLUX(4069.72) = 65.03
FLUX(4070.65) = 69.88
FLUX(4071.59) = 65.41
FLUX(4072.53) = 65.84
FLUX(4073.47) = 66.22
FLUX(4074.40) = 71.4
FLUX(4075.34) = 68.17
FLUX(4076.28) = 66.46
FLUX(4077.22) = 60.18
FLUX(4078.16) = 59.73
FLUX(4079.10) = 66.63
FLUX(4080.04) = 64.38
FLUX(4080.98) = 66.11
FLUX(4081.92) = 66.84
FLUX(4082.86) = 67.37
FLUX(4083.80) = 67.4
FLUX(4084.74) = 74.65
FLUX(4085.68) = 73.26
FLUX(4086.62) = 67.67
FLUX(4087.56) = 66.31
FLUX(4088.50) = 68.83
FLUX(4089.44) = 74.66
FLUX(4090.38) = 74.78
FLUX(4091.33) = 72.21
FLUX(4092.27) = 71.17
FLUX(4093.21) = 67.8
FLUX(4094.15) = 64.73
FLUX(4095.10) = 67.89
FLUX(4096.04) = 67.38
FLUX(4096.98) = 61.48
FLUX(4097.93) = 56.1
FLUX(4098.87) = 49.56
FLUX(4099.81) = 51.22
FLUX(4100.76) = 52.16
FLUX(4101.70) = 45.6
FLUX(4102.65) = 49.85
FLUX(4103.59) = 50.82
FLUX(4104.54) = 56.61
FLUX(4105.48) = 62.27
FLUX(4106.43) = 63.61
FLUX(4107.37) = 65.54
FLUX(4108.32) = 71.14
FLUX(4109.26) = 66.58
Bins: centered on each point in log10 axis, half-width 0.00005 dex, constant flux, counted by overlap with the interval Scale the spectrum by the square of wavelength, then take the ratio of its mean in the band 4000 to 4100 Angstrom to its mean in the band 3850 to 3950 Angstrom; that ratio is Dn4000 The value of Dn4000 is 1.8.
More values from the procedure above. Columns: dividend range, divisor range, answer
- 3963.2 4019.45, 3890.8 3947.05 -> 1.39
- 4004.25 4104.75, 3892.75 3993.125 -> 1.54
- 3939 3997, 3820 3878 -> 1.44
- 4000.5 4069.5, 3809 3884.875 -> 1.99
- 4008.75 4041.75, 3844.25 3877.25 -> 1.88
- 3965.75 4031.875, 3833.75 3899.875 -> 1.67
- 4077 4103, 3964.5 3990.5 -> 1.54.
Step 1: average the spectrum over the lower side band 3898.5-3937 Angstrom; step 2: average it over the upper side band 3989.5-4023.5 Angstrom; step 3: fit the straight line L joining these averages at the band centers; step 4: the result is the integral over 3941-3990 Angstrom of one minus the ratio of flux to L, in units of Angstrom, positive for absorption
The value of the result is 8.3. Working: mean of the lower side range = 42.9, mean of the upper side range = 69.7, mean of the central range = 47.4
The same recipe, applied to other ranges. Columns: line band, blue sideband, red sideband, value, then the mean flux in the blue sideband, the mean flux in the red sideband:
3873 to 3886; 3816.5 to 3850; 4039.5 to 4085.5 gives 0.74 Angstrom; 33.5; 66.6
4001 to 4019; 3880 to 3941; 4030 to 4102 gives -4.14 Angstrom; 41.5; 66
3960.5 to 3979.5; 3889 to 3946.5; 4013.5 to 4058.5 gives 6.75 Angstrom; 42.5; 68.7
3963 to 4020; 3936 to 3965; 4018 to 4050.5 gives 1.65 Angstrom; 48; 68.5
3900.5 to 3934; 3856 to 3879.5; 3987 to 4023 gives 3.52 Angstrom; 39.8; 69.2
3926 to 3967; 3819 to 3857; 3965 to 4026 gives 8.31 Angstrom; 34.6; 59.2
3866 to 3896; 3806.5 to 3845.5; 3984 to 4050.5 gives 4.35 Angstrom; 36.6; 68.3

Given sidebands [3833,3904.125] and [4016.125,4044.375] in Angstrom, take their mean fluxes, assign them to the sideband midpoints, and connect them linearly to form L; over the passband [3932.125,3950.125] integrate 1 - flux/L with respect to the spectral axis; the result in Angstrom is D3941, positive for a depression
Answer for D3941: 5.4 Angstrom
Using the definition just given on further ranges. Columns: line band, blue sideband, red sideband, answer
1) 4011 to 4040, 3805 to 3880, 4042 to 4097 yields -4.0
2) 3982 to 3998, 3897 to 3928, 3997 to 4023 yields 0.5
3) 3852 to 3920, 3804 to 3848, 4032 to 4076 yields 2.6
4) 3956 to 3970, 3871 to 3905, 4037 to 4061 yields 3.7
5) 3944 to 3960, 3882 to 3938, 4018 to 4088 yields -2.0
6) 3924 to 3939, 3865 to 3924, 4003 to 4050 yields 6.3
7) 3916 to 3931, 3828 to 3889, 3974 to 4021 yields 1.8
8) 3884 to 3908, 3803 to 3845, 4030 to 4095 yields 1.5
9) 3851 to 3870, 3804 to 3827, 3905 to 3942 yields 0.2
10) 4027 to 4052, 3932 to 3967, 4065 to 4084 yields -3.2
